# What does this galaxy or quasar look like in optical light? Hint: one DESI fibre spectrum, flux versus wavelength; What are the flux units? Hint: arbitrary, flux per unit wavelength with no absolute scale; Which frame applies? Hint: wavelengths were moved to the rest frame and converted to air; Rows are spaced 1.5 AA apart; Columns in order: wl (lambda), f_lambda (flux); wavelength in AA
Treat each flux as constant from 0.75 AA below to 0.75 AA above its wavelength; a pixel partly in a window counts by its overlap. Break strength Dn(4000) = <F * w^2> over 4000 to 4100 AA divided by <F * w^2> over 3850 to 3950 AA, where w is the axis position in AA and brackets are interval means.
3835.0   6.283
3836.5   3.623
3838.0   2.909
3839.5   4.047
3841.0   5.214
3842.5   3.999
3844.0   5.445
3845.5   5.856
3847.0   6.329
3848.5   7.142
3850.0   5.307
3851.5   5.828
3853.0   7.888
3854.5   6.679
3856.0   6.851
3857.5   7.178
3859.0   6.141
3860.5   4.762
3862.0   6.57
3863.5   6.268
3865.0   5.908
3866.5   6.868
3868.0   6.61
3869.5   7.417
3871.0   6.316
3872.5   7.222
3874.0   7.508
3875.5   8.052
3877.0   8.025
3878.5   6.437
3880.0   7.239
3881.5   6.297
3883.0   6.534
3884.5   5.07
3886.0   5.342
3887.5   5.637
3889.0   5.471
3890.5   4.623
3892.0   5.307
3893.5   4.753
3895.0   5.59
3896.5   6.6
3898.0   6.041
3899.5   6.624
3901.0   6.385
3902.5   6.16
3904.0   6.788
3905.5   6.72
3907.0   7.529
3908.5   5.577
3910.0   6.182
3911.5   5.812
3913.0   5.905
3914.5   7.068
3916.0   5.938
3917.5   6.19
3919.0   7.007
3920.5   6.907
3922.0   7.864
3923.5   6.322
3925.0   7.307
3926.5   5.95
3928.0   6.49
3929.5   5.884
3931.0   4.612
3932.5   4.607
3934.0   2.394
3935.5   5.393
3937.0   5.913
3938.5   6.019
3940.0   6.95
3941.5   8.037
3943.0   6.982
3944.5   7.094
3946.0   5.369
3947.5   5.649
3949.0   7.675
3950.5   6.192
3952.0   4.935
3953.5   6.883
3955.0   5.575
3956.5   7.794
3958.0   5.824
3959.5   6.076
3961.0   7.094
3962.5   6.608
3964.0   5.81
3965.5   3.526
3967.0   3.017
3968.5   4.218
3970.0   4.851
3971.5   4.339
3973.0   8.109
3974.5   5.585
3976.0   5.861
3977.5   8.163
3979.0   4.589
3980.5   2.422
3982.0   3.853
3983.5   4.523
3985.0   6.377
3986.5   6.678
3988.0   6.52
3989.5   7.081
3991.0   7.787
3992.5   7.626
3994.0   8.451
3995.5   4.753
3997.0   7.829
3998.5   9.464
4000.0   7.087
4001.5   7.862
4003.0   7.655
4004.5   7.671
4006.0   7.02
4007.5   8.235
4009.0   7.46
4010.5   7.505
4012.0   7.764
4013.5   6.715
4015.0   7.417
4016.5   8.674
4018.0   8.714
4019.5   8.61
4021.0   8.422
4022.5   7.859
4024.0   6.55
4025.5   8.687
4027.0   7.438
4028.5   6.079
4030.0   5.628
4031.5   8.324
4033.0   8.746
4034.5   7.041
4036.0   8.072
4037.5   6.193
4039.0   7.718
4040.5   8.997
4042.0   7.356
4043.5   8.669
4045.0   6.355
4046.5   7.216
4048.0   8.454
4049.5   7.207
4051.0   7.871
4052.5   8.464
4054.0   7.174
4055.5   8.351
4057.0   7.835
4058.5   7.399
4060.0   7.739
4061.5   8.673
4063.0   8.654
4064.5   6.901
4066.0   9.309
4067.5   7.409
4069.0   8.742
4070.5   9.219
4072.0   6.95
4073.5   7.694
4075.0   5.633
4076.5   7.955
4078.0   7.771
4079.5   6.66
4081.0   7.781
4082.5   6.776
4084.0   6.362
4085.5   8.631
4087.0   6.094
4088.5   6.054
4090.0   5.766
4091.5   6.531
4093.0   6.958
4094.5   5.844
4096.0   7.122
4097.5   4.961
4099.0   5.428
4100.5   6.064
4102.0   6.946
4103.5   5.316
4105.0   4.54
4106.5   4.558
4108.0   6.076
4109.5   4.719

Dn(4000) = 1.3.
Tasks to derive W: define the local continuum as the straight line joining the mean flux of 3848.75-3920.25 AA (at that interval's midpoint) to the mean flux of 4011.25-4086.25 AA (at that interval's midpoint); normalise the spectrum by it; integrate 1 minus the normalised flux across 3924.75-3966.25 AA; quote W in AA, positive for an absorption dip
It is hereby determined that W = 5.1 AA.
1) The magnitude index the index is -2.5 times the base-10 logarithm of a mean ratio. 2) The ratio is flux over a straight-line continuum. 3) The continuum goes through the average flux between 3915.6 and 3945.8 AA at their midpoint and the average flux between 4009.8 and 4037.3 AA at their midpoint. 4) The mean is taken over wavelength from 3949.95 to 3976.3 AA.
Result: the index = 0.18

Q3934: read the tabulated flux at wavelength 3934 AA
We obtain 2.394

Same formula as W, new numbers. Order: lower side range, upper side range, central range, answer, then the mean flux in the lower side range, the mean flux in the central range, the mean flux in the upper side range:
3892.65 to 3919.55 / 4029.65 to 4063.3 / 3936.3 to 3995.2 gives 7.2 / 6.26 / 6.04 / 7.76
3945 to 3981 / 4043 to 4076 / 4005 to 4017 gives -1.5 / 5.71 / 7.58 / 7.81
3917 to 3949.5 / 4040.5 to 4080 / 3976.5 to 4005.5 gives 1.2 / 6.2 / 6.65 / 7.79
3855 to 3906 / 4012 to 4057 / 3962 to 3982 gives 5.7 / 6.33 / 5.09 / 7.69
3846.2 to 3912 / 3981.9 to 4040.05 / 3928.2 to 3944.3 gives 2.5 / 6.36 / 5.76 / 7.38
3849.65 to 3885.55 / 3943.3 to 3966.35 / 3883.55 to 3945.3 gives 2.8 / 6.63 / 6.08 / 6.14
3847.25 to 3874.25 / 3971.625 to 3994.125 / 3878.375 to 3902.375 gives 2.2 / 6.56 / 5.86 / 6.13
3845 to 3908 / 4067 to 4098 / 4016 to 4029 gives -2.1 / 6.38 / 7.91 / 7.01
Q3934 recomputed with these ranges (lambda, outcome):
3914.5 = 7.068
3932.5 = 4.607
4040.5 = 8.997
